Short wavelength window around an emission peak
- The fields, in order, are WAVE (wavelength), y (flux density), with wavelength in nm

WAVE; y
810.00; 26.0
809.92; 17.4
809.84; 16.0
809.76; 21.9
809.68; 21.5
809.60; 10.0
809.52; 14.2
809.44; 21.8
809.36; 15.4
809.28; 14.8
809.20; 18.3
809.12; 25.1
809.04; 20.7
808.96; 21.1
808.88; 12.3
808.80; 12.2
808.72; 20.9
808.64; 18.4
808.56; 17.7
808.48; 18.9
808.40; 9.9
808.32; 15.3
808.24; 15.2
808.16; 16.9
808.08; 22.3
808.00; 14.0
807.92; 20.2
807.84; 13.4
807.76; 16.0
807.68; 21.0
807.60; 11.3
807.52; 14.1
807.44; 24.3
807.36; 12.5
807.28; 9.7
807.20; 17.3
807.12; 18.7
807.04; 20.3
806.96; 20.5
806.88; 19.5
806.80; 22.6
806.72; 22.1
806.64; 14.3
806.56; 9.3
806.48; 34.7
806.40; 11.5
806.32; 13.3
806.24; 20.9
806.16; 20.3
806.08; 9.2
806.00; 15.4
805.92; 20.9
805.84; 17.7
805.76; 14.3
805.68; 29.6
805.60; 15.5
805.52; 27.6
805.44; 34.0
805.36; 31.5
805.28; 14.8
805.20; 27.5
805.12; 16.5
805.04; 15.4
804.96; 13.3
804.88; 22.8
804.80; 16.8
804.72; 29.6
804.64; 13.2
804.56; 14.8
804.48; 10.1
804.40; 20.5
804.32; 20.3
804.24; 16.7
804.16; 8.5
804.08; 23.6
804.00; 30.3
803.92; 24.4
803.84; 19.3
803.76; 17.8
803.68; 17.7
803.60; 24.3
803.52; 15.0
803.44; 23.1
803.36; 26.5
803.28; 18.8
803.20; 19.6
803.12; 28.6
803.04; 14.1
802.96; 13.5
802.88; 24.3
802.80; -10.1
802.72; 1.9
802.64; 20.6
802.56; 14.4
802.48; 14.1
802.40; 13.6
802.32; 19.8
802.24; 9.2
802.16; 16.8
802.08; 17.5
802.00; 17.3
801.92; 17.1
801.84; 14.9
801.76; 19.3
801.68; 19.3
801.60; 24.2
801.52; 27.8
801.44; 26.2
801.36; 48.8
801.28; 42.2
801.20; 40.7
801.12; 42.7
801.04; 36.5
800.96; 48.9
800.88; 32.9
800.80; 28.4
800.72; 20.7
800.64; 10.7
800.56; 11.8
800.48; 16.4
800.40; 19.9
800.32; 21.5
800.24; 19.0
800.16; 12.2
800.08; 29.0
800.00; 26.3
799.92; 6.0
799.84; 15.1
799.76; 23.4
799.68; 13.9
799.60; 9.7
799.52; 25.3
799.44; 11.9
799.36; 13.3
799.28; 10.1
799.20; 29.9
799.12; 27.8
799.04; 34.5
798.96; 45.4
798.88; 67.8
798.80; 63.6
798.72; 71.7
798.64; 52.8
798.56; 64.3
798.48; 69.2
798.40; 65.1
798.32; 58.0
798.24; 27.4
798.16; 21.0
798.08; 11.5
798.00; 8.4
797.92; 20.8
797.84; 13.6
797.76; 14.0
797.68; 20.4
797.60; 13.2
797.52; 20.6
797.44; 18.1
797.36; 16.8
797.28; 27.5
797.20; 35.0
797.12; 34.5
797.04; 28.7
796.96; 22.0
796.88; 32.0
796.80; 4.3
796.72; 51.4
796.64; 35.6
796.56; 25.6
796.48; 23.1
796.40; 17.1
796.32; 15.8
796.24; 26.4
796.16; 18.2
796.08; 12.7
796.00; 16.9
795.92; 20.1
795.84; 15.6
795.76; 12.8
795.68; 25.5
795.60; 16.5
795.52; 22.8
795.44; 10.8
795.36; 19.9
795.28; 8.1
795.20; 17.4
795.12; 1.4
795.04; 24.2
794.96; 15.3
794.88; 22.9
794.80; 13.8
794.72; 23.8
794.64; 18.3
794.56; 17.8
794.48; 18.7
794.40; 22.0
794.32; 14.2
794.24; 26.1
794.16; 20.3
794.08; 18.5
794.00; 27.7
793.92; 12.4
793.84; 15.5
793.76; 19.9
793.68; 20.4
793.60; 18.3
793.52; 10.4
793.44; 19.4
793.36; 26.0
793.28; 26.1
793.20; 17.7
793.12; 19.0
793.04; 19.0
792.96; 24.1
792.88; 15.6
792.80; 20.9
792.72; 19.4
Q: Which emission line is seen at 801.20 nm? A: [N II]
